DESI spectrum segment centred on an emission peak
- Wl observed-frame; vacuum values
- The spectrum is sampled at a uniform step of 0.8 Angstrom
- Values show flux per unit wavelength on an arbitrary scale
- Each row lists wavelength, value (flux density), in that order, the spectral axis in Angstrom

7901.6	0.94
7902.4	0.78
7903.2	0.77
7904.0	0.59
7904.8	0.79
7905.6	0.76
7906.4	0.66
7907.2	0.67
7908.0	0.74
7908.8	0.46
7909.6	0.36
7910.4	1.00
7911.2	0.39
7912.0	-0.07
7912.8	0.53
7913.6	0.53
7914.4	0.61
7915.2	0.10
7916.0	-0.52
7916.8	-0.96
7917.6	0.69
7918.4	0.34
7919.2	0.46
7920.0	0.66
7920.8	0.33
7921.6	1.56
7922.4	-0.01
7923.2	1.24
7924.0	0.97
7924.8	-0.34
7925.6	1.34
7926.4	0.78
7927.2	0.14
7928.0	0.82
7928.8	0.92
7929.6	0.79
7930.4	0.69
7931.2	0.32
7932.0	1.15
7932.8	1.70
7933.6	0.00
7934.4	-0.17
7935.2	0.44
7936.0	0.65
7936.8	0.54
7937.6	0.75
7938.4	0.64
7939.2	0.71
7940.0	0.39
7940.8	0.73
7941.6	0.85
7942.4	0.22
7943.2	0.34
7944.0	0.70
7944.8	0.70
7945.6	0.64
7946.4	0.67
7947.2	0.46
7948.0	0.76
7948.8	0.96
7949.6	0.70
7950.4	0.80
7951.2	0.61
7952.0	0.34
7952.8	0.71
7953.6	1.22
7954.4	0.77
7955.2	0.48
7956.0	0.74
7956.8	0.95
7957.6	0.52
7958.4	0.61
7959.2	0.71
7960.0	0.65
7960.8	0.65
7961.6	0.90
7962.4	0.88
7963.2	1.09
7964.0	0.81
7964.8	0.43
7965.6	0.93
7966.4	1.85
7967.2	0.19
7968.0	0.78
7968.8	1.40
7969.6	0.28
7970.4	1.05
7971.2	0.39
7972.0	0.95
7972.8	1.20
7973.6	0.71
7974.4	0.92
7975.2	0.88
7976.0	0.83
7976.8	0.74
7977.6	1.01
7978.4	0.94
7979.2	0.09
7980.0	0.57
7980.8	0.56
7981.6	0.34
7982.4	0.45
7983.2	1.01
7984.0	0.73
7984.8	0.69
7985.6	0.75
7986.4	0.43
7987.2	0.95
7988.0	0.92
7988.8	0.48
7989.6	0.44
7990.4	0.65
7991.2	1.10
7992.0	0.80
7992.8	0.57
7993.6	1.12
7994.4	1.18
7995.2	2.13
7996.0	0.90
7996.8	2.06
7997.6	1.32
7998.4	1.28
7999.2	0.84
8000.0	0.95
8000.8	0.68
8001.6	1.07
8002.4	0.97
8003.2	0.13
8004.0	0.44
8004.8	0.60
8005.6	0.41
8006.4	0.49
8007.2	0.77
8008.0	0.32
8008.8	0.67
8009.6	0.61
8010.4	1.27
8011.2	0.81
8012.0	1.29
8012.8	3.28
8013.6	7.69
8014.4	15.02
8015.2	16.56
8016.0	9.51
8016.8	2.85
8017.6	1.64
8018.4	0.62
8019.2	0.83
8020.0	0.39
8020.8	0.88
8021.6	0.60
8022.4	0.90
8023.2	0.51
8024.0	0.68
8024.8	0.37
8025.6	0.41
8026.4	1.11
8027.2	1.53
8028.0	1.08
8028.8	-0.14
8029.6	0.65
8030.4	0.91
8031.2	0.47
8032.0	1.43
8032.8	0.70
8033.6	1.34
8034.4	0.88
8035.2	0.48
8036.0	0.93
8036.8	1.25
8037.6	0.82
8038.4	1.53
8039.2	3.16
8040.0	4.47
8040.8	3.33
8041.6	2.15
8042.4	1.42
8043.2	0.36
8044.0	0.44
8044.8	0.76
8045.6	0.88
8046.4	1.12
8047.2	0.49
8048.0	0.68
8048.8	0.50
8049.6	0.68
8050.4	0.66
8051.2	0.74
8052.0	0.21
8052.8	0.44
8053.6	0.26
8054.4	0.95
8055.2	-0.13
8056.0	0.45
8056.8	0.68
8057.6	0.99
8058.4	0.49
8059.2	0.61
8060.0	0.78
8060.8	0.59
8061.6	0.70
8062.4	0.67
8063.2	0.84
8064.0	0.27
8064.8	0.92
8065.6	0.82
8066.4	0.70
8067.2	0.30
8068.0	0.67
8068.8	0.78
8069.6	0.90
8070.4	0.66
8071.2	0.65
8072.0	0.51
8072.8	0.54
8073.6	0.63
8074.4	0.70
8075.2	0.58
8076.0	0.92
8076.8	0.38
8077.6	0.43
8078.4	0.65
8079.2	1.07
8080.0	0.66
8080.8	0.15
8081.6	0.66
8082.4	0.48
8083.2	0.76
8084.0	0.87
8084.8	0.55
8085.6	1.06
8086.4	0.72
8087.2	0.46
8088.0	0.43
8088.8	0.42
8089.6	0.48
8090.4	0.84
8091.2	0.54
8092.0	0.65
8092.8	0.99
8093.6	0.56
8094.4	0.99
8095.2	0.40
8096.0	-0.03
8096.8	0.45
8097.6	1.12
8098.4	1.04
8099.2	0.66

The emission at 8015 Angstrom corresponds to H-alpha 6563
